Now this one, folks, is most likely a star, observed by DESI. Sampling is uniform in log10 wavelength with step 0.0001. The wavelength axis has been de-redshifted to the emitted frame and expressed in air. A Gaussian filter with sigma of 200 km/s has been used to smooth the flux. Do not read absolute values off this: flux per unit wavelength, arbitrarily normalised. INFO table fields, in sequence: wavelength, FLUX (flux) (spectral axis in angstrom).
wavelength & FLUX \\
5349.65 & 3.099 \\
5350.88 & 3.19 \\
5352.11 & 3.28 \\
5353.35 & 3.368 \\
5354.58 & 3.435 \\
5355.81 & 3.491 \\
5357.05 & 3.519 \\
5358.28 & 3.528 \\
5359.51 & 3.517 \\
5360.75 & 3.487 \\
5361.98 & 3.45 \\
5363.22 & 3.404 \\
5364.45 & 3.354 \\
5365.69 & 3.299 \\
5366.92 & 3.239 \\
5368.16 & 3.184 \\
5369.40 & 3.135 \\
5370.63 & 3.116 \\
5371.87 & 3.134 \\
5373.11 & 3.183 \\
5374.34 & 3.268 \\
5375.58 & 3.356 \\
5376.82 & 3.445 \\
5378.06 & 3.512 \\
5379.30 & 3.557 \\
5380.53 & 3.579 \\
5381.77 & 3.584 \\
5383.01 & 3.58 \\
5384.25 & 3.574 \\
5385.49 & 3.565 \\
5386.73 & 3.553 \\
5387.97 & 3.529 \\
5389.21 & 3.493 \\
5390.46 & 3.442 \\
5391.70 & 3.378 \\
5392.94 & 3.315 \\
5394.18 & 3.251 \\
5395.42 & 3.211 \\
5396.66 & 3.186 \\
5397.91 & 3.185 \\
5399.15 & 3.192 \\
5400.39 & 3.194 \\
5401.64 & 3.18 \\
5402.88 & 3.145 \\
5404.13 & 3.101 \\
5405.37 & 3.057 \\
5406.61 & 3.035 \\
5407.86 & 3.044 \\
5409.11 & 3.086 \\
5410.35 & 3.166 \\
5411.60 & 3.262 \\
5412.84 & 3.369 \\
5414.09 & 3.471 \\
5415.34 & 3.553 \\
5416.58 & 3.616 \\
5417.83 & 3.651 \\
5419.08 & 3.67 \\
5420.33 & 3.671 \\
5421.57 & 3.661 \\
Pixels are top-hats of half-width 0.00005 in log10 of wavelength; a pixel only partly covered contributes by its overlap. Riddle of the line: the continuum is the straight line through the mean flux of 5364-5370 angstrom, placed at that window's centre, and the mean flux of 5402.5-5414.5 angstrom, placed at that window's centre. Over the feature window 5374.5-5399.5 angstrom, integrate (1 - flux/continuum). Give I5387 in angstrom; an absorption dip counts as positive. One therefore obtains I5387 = -1.7 angstrom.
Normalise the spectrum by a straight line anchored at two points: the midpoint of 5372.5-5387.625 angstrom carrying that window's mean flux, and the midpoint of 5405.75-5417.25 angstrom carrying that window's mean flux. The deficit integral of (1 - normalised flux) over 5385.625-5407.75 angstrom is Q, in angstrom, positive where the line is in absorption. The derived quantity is 0.8 angstrom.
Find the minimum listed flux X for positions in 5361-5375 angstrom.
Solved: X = 3.116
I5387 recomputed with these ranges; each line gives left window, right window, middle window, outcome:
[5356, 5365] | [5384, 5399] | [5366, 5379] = 0.63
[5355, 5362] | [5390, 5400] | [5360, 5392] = -0.12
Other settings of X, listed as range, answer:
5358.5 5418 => 3.035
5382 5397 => 3.186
